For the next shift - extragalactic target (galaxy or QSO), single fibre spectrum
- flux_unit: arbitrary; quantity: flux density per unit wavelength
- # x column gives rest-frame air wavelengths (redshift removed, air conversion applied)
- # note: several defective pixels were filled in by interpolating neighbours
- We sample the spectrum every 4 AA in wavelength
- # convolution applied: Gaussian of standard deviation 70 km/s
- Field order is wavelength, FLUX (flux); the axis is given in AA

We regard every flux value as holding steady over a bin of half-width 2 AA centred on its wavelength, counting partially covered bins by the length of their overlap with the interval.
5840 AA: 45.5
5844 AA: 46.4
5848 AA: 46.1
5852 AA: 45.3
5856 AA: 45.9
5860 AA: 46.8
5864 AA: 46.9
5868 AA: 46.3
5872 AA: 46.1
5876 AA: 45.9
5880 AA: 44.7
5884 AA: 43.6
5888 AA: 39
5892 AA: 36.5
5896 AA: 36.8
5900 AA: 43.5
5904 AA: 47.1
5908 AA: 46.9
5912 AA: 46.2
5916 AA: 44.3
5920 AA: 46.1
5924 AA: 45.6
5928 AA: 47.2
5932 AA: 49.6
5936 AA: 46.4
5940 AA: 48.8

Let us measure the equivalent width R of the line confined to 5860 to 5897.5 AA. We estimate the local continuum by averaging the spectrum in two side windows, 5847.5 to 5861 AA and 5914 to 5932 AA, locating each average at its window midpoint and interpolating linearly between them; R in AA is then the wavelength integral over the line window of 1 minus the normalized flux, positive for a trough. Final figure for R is 2.36 AA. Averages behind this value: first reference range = 46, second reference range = 46.2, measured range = 43.2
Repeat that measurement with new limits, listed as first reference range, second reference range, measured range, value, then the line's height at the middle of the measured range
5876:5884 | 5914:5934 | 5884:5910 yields 2.10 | 45.4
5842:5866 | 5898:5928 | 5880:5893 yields 1.49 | 46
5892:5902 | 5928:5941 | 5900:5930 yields -1.76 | 43.6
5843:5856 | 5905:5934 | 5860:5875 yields -0.12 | 46.1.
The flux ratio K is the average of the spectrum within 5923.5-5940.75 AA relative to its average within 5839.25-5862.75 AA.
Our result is 1.03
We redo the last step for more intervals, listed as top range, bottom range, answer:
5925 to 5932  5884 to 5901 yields 1.21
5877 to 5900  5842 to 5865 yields 0.88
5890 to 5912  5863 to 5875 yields 0.92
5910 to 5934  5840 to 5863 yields 1.01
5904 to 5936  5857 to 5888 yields 1.03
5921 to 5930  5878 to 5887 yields 1.06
